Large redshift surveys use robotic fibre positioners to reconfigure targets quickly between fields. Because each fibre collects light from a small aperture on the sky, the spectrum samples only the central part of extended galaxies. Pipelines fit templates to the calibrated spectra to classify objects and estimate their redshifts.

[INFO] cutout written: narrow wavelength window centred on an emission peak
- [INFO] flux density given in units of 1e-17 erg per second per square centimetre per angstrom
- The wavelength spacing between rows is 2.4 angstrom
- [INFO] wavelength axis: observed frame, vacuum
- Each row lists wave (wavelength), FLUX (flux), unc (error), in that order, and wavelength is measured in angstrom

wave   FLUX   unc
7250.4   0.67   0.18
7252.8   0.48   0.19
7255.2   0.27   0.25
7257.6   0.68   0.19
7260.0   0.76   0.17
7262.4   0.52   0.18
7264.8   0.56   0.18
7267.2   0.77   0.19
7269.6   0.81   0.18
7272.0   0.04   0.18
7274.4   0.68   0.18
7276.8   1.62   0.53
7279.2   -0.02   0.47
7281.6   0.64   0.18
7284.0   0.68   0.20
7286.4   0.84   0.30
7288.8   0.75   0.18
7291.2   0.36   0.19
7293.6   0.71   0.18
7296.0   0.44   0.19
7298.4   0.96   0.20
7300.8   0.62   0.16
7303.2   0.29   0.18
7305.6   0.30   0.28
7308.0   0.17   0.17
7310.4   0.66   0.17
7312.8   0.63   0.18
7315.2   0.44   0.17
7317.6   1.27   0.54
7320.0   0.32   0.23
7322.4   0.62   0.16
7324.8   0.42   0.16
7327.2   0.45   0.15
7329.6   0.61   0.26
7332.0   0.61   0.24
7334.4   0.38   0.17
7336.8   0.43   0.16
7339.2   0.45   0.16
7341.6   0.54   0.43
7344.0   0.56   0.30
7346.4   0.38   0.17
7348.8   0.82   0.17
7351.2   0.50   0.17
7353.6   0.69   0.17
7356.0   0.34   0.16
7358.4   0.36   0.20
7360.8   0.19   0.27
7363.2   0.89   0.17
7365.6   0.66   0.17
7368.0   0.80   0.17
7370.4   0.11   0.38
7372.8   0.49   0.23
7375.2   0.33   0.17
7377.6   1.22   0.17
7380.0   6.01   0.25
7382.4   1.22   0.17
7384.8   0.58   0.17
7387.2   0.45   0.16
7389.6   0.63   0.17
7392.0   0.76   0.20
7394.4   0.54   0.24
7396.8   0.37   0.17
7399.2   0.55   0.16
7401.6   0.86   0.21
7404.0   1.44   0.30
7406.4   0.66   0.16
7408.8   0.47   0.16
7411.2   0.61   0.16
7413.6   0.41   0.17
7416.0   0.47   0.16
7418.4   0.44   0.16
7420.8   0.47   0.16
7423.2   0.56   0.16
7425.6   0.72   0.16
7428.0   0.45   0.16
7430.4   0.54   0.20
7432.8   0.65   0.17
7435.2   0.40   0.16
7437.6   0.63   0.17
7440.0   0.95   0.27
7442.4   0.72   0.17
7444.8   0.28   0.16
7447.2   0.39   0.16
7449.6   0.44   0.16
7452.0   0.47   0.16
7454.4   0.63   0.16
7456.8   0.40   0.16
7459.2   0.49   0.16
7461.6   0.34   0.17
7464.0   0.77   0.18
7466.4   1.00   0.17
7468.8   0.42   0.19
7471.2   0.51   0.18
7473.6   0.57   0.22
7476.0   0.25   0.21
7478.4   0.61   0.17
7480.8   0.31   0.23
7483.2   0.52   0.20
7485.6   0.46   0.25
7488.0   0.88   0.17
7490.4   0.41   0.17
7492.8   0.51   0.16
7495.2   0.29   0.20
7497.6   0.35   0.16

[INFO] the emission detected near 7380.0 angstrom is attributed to Halpha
